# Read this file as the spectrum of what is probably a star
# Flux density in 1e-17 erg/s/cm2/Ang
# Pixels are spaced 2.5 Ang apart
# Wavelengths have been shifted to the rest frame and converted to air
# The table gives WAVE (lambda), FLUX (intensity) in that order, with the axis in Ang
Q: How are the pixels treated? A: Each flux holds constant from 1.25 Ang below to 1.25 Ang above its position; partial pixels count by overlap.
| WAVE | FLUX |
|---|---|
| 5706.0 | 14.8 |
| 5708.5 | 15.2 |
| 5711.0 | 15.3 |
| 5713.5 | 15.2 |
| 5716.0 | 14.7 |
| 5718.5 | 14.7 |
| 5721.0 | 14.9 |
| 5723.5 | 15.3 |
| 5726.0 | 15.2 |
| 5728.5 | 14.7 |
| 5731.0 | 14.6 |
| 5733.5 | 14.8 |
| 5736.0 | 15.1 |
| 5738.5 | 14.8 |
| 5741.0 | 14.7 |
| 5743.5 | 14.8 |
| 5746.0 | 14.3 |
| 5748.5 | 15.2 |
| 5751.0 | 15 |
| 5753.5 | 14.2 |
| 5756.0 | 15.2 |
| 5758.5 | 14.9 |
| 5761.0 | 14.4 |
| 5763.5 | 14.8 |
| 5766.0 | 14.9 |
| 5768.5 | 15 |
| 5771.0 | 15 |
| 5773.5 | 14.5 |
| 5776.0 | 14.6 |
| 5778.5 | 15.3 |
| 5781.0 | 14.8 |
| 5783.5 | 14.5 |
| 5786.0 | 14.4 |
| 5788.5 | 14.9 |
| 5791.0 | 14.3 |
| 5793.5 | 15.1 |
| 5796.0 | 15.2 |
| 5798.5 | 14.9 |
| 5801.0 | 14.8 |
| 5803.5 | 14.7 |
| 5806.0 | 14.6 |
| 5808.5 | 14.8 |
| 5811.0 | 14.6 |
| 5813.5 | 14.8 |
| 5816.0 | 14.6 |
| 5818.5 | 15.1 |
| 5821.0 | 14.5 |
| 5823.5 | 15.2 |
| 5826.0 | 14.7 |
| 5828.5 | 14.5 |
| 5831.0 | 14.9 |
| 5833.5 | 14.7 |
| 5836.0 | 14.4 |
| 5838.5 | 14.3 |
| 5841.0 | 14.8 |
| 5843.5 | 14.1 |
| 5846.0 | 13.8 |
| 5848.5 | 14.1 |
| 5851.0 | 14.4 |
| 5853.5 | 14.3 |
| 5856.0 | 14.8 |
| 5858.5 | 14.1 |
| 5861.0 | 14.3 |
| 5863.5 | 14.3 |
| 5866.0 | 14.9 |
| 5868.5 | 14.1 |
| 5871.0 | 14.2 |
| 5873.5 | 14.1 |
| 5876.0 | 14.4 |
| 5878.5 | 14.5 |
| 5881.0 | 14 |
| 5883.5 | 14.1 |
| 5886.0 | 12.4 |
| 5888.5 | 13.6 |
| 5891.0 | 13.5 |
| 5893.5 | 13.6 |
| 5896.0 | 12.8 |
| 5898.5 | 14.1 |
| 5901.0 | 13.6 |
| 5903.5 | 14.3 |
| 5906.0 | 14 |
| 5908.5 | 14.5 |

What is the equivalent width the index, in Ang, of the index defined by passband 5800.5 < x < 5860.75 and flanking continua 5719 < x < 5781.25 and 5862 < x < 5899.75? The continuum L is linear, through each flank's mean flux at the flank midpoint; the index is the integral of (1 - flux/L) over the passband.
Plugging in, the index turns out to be -1.2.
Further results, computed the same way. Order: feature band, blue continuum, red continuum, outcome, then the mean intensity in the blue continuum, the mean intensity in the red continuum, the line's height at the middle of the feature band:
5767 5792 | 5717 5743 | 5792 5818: 0.17 Ang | 14.9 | 14.8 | 14.8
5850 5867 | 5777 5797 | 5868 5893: -0.41 Ang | 14.8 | 13.9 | 14.1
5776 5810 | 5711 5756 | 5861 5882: -0.37 Ang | 14.9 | 14.3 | 14.6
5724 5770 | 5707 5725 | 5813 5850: 0.29 Ang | 15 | 14.6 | 14.9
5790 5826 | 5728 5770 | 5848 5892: -0.84 Ang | 14.8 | 14.1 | 14.5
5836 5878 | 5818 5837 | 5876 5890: -0.28 Ang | 14.7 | 13.8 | 14.2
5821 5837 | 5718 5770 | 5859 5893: -0.46 Ang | 14.8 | 14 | 14.3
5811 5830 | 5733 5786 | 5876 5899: -0.69 Ang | 14.8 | 13.6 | 14.2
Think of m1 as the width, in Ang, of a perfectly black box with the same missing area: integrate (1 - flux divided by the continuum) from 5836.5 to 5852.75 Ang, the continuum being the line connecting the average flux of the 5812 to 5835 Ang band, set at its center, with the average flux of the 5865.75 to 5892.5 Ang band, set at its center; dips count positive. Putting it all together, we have 0.22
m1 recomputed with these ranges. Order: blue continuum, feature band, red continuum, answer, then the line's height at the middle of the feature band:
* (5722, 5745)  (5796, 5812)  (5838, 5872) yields -0.2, 14.6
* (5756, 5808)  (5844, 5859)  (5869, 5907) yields -0.1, 14.2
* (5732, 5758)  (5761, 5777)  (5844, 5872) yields -0.1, 14.7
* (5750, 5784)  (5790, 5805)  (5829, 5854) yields -0.2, 14.6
